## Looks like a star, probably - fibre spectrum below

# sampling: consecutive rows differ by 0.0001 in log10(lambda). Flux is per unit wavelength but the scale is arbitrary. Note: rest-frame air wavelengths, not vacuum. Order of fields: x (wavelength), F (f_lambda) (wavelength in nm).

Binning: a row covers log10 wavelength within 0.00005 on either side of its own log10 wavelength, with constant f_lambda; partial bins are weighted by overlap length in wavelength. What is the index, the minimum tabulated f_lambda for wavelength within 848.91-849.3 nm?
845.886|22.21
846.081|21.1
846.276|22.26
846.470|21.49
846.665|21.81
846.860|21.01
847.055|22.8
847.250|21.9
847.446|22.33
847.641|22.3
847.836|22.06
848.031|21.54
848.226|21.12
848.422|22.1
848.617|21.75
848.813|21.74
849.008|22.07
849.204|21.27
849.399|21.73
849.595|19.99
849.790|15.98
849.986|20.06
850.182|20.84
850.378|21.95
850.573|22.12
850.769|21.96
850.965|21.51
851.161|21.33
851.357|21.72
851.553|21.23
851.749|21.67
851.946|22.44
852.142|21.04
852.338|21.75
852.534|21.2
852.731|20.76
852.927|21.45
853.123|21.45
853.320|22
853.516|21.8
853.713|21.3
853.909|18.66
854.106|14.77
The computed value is 21.27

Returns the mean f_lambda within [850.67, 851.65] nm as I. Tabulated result 21.5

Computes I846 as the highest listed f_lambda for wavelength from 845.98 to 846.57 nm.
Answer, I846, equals 22.26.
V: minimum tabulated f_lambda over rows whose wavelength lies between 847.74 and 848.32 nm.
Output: 21.12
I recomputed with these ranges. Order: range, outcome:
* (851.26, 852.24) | 21.6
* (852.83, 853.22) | 21.5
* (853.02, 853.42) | 21.7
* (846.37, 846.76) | 21.7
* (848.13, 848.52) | 21.6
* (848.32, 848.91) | 21.8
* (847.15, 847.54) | 22.1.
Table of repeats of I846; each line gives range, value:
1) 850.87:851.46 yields 21.72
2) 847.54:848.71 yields 22.3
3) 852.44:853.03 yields 21.45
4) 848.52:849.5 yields 22.07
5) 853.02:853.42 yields 22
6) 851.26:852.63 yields 22.44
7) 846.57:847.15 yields 22.8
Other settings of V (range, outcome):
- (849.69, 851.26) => 15.98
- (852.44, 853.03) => 20.76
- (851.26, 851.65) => 21.23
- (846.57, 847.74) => 21.01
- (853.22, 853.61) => 21.8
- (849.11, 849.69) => 19.99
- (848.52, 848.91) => 21.74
